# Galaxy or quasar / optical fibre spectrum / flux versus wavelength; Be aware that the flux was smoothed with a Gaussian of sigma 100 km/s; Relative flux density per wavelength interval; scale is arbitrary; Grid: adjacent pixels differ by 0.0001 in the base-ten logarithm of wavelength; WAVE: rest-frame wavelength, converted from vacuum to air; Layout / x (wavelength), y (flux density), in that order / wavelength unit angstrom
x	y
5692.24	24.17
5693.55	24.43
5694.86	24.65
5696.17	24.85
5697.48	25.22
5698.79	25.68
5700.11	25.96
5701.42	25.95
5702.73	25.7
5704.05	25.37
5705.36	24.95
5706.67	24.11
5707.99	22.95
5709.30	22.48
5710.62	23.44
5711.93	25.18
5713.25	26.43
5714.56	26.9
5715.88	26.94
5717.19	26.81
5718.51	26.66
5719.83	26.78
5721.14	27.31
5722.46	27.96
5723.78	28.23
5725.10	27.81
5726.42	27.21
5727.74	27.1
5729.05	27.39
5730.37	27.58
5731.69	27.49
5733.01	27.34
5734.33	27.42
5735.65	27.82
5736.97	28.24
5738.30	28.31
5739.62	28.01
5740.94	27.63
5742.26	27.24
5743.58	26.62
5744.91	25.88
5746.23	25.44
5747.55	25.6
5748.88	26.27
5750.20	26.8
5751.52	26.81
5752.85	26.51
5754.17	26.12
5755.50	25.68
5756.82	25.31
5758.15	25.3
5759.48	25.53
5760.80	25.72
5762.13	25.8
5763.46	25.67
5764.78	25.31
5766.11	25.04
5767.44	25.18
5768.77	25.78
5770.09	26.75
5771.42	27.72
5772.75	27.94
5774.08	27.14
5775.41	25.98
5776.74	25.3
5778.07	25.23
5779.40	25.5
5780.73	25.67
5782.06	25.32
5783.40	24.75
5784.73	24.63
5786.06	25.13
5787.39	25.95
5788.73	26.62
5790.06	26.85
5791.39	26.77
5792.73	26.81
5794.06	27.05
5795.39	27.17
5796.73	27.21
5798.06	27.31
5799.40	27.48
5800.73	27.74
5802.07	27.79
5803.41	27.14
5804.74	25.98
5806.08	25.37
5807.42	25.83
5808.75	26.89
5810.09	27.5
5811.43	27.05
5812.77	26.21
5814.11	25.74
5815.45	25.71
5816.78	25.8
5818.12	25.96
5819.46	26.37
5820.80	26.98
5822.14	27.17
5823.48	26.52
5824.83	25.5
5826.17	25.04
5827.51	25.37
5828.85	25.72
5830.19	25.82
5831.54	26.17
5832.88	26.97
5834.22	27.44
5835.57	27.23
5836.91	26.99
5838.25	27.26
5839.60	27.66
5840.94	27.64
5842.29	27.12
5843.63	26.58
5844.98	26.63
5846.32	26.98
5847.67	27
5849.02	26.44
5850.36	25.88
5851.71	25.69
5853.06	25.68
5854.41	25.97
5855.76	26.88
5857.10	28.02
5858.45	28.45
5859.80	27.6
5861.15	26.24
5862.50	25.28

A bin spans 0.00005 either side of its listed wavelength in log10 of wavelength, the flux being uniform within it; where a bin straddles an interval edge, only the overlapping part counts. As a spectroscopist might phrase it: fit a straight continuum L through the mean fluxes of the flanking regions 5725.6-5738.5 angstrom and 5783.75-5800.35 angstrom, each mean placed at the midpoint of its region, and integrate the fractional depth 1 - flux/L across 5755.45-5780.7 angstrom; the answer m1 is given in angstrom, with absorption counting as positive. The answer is 1.01 angstrom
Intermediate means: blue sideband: 27.6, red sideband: 26.6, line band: 25.9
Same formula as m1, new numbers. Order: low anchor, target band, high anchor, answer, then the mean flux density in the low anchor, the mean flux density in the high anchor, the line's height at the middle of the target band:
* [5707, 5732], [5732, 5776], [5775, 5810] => -0.2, 26.4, 26.3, 26.4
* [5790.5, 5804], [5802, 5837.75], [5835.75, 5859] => 0.9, 27.2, 26.9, 27.1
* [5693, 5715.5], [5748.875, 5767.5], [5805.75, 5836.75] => -0.2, 25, 26.3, 25.6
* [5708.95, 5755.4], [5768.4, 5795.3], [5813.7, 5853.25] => 0.5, 26.8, 26.5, 26.6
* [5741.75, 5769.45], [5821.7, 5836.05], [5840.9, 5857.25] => 0.1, 25.9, 26.6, 26.4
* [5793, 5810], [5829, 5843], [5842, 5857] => -0.2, 26.9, 26.5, 26.6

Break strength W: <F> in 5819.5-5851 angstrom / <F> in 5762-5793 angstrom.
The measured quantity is 1.0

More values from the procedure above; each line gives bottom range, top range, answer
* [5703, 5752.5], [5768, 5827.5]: 0.99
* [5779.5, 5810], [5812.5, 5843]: 1.00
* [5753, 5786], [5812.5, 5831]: 1.01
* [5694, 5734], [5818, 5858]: 1.02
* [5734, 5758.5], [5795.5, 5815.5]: 1.00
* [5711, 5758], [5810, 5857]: 0.98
